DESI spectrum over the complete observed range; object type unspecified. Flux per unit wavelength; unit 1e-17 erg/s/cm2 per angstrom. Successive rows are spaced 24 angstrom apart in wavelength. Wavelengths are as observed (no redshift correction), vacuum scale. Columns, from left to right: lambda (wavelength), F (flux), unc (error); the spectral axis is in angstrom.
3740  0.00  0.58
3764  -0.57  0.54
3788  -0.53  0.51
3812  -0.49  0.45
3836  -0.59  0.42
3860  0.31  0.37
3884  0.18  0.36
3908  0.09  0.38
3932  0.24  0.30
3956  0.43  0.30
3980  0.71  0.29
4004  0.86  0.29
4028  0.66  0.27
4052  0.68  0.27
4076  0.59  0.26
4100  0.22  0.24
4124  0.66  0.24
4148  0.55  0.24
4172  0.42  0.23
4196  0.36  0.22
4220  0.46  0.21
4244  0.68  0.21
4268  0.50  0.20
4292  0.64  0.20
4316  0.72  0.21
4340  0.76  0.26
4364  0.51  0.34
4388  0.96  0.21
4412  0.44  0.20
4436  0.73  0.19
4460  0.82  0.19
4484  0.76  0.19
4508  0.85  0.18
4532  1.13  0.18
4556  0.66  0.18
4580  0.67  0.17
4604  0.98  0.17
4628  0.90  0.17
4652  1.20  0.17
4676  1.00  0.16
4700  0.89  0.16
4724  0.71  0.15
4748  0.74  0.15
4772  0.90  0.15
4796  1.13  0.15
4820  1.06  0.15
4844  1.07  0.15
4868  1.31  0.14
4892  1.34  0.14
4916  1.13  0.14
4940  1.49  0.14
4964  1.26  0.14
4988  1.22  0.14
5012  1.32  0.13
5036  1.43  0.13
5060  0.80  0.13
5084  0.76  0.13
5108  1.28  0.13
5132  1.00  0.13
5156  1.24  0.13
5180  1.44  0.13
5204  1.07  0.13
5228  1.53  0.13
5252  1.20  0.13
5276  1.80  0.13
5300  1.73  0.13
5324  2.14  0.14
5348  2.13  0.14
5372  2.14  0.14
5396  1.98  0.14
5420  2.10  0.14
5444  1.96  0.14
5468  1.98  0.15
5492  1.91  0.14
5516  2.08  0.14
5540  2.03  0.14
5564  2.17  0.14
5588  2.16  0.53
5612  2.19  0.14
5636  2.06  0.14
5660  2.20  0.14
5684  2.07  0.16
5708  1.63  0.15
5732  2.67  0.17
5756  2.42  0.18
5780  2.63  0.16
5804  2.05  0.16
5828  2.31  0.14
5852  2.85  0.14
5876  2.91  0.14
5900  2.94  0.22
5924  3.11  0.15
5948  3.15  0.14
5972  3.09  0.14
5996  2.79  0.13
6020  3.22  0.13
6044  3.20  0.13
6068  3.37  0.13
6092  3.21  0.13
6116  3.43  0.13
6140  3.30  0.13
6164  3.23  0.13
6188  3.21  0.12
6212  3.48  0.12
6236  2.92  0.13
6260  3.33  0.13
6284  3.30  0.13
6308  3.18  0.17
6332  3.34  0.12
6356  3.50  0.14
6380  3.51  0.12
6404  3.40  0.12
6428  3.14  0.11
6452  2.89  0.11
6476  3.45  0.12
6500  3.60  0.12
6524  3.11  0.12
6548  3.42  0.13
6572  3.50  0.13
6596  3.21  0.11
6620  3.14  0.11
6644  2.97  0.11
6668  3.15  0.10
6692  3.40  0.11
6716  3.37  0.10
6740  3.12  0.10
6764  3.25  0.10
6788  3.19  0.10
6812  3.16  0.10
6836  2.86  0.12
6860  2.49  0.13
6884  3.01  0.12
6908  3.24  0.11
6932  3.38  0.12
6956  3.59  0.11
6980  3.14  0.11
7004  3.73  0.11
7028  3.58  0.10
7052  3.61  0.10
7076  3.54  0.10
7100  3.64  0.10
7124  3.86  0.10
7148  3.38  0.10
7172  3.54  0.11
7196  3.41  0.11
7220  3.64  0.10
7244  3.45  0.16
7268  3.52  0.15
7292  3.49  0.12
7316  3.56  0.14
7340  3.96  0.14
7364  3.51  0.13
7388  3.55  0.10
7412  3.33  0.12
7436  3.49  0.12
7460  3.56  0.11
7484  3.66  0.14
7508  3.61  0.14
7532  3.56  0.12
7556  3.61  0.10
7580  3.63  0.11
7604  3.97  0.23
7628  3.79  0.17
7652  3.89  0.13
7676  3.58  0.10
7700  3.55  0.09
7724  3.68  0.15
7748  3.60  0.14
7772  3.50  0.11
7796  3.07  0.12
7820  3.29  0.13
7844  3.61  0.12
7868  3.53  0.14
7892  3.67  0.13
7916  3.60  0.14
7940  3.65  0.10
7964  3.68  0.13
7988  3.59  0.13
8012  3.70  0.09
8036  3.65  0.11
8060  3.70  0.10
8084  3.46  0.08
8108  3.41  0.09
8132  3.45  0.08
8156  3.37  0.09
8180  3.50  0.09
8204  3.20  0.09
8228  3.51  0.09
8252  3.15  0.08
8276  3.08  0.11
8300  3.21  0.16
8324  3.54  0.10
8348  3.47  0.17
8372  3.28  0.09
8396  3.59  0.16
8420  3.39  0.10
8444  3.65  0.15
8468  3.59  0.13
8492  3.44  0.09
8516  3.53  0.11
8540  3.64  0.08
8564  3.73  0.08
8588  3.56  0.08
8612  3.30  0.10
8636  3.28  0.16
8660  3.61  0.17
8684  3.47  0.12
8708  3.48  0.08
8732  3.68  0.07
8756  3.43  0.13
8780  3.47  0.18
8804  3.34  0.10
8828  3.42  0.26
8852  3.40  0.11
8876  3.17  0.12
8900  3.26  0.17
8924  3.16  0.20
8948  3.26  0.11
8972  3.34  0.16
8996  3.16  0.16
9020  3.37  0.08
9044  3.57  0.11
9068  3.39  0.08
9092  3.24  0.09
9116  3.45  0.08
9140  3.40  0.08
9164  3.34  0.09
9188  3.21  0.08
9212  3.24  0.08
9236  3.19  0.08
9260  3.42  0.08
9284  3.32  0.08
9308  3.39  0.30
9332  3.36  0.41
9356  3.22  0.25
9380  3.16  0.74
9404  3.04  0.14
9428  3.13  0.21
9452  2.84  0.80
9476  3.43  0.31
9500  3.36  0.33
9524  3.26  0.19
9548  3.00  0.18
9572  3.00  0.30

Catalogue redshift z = 0.324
